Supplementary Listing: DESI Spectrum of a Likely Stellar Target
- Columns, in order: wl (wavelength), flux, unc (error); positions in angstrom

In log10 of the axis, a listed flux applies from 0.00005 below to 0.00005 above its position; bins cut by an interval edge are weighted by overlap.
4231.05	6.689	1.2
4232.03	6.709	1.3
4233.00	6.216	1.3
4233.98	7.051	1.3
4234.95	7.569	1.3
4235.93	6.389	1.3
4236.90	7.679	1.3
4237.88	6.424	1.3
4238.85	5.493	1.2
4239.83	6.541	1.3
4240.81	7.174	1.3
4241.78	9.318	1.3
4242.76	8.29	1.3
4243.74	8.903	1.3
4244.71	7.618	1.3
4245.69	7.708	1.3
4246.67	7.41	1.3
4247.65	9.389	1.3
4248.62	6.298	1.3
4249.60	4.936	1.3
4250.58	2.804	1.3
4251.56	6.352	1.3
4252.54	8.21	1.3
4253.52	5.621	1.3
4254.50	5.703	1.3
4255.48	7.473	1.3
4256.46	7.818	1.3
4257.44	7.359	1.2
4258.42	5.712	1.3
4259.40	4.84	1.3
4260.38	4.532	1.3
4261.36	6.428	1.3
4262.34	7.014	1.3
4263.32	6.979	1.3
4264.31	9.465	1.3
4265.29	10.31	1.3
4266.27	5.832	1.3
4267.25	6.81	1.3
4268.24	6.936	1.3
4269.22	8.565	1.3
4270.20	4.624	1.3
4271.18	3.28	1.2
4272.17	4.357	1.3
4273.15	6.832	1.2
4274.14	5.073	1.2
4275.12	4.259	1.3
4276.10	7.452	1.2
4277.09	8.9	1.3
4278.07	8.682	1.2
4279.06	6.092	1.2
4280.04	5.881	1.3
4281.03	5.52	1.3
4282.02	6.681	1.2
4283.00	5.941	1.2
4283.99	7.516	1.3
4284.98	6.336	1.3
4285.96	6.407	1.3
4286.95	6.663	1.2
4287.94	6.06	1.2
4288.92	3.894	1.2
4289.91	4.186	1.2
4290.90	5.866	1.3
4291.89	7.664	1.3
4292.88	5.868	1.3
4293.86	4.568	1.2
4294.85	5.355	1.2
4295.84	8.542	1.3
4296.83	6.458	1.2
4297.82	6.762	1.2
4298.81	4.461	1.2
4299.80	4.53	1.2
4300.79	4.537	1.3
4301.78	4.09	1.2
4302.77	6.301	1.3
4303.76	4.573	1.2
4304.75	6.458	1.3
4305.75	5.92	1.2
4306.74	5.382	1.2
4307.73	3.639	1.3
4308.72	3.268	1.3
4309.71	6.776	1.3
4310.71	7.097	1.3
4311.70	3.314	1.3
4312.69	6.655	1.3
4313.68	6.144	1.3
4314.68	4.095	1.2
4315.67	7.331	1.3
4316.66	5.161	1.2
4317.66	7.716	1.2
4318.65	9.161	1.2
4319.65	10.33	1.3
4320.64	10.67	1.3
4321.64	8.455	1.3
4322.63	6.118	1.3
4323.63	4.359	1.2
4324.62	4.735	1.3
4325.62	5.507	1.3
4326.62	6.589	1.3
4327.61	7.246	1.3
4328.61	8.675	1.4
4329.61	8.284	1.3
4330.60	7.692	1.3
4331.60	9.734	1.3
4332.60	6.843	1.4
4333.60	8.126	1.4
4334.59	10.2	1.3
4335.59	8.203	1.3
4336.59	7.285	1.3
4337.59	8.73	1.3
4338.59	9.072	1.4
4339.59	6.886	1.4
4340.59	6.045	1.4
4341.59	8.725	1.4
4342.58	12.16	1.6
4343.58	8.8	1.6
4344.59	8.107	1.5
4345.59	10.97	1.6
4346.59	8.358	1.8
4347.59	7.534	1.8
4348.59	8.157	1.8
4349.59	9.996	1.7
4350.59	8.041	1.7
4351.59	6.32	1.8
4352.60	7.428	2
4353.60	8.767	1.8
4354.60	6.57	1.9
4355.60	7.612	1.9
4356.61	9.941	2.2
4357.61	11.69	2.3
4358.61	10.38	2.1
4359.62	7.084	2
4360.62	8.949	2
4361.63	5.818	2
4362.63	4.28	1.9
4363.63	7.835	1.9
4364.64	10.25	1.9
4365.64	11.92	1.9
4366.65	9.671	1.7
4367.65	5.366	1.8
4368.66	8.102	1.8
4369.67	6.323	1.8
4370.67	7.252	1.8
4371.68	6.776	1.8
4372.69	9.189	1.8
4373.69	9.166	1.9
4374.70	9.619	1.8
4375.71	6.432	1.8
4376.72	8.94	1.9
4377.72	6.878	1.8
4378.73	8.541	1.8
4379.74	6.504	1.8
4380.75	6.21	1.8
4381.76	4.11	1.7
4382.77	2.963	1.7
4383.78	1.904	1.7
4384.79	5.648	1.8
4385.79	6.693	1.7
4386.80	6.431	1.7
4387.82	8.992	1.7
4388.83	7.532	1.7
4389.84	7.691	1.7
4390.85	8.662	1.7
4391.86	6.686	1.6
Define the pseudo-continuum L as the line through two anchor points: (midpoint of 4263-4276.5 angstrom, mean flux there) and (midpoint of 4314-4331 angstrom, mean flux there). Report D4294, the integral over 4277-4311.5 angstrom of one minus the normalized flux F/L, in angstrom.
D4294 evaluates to 4.7 angstrom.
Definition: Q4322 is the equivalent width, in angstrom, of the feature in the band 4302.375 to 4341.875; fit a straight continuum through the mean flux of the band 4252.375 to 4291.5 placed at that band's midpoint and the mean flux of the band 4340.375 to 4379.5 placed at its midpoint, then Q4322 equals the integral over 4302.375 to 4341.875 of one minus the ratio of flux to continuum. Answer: 3.1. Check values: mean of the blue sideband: 6.39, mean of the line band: 6.93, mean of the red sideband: 8.31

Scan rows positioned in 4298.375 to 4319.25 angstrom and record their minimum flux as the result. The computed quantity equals 3.268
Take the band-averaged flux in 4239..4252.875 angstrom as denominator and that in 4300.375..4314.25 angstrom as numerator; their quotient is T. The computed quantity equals 0.74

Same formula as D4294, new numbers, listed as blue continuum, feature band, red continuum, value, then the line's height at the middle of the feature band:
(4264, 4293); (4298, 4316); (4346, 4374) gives 4.5 angstrom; 7.01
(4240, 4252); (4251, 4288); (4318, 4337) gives 4.1 angstrom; 7.35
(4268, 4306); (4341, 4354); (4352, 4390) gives -3.0 angstrom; 7.07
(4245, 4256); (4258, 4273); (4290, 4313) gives -0.3 angstrom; 6.26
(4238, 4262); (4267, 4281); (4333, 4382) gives 1.6 angstrom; 7.06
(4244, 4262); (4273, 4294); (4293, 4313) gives -1.3 angstrom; 5.85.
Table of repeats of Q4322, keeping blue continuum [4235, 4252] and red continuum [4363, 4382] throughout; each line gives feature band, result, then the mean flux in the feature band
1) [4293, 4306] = 3.2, 5.58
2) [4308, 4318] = 2.4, 5.68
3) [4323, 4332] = 0.8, 6.94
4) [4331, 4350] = -2.4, 8.62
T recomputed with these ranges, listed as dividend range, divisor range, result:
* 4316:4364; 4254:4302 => 1.29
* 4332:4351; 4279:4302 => 1.46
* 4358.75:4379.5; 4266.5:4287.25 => 1.26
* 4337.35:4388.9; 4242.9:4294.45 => 1.21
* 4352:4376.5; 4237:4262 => 1.21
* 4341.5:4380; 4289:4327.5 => 1.39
